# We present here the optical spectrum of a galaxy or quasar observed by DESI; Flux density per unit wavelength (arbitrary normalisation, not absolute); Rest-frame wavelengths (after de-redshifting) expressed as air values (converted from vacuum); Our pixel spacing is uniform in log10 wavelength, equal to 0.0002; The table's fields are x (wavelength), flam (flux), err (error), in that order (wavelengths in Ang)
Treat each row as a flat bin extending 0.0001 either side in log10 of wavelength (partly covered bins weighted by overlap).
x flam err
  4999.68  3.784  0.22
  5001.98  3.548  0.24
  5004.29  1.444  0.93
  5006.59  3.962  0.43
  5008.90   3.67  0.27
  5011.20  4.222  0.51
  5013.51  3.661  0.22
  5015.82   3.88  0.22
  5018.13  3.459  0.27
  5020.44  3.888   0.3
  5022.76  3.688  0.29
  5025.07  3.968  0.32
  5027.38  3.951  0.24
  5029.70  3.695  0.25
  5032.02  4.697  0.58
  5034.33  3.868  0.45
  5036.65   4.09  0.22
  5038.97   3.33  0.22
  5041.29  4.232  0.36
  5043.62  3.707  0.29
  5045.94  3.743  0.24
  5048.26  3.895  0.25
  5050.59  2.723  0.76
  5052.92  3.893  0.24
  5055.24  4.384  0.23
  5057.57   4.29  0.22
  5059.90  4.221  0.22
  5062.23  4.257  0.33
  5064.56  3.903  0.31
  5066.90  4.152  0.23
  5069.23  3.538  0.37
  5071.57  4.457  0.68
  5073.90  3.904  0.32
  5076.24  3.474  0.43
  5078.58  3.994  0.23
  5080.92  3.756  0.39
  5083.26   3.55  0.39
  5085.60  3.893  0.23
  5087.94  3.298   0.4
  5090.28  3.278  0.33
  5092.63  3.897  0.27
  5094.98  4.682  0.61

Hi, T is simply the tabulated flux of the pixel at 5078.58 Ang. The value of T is 3.994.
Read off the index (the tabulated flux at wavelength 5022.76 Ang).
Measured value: 3.688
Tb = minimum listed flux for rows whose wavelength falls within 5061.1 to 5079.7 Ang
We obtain 3.474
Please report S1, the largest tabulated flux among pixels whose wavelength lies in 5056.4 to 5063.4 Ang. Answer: 4.29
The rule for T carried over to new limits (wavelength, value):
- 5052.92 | 3.893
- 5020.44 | 3.888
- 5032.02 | 4.697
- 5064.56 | 3.903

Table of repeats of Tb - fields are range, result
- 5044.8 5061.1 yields 2.723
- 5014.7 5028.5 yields 3.459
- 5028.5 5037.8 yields 3.695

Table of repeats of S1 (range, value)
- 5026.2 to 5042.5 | 4.697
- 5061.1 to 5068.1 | 4.257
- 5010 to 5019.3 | 4.222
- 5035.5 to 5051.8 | 4.232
